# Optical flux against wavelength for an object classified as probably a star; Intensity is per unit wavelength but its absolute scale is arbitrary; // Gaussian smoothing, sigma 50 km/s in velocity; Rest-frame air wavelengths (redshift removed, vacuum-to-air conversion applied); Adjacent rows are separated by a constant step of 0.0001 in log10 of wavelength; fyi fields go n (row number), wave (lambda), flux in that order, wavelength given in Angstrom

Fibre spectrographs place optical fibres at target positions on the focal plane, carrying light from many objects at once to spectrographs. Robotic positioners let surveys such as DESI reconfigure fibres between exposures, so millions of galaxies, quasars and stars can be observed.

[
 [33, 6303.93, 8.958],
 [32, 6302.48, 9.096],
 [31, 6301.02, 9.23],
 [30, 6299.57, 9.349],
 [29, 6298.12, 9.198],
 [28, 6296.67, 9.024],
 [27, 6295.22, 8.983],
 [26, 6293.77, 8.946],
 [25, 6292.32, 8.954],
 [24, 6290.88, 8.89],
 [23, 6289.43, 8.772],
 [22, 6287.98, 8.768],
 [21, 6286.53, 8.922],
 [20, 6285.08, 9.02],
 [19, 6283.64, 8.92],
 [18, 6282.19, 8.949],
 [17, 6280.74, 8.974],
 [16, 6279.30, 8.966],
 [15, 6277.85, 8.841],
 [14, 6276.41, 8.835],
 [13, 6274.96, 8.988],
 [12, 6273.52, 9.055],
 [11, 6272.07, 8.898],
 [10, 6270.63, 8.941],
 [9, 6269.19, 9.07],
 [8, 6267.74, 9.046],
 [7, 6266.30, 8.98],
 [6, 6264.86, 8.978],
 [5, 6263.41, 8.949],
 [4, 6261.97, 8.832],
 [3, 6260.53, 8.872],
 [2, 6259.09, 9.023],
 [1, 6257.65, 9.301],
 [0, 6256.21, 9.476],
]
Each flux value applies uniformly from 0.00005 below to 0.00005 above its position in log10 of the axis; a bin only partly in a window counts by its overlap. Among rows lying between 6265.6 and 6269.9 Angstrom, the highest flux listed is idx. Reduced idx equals 9.07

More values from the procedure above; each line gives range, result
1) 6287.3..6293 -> 8.954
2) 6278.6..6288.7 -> 9.02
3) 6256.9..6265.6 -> 9.301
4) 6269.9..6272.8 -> 8.941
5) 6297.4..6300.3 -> 9.349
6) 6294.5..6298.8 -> 9.198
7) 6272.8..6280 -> 9.055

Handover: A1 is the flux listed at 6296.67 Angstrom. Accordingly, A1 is 9.024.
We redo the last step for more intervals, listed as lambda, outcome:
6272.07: 8.898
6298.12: 9.198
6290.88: 8.89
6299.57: 9.349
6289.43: 8.772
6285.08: 9.02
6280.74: 8.974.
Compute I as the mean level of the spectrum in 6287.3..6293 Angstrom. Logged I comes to 8.85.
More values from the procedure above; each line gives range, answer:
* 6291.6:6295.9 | 8.97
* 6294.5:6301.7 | 9.16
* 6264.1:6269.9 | 9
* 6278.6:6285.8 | 8.97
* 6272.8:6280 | 8.94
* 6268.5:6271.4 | 9.03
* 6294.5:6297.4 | 9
